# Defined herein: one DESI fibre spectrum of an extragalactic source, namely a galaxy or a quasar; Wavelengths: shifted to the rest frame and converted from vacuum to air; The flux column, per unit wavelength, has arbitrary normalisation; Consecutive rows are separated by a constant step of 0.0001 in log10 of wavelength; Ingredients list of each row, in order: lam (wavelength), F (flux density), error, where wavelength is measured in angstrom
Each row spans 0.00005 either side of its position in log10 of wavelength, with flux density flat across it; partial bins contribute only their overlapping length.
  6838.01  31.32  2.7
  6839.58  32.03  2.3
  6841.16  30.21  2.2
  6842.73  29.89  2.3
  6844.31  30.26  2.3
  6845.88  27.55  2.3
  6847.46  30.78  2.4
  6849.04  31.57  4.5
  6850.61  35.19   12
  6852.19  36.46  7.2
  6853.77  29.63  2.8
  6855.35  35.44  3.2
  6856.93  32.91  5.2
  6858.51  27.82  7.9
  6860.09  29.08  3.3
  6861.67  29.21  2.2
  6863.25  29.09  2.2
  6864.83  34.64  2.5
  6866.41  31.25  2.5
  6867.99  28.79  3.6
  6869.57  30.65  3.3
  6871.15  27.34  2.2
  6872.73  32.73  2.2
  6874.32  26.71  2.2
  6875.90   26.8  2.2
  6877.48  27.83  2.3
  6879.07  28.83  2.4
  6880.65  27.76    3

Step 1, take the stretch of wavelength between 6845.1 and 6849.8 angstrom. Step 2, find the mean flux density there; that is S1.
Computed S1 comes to 29.9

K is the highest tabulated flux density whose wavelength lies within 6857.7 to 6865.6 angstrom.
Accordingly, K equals 34.64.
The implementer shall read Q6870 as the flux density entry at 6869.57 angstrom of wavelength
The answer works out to 30.65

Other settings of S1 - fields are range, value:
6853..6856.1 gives 32.5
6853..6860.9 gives 31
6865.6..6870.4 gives 30.3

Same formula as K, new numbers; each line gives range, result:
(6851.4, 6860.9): 36.46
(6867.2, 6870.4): 30.65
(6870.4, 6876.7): 32.73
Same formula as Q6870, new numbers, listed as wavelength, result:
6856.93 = 32.91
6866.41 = 31.25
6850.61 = 35.19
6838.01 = 31.32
